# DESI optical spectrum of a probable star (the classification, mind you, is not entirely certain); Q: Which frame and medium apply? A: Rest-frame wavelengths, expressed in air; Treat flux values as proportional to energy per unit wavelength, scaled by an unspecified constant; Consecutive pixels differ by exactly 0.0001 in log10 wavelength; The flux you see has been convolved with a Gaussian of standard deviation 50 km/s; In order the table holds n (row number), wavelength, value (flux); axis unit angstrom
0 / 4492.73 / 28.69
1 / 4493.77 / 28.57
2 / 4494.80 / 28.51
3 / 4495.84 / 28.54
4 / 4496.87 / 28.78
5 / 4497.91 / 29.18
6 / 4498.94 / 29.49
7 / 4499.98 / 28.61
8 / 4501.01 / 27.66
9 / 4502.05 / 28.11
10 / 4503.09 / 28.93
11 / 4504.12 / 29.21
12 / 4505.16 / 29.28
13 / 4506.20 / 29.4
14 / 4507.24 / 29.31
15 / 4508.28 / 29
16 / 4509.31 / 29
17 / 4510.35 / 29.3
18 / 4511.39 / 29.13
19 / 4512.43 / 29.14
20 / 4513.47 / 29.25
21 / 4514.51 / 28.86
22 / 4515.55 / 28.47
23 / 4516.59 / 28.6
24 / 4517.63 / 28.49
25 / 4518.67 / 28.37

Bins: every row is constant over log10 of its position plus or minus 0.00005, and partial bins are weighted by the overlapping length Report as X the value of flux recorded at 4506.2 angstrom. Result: 29.4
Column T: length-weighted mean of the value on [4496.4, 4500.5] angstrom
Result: 29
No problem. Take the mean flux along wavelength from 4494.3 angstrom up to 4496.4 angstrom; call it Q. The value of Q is 28.5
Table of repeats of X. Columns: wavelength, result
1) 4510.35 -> 29.3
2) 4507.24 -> 29.31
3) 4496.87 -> 28.78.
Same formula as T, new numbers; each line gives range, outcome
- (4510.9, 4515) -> 29.1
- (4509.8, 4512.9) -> 29.2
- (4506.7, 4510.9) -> 29.2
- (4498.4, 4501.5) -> 28.7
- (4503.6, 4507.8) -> 29.3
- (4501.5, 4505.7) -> 28.8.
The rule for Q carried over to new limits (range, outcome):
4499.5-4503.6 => 28.3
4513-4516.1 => 28.8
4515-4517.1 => 28.5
